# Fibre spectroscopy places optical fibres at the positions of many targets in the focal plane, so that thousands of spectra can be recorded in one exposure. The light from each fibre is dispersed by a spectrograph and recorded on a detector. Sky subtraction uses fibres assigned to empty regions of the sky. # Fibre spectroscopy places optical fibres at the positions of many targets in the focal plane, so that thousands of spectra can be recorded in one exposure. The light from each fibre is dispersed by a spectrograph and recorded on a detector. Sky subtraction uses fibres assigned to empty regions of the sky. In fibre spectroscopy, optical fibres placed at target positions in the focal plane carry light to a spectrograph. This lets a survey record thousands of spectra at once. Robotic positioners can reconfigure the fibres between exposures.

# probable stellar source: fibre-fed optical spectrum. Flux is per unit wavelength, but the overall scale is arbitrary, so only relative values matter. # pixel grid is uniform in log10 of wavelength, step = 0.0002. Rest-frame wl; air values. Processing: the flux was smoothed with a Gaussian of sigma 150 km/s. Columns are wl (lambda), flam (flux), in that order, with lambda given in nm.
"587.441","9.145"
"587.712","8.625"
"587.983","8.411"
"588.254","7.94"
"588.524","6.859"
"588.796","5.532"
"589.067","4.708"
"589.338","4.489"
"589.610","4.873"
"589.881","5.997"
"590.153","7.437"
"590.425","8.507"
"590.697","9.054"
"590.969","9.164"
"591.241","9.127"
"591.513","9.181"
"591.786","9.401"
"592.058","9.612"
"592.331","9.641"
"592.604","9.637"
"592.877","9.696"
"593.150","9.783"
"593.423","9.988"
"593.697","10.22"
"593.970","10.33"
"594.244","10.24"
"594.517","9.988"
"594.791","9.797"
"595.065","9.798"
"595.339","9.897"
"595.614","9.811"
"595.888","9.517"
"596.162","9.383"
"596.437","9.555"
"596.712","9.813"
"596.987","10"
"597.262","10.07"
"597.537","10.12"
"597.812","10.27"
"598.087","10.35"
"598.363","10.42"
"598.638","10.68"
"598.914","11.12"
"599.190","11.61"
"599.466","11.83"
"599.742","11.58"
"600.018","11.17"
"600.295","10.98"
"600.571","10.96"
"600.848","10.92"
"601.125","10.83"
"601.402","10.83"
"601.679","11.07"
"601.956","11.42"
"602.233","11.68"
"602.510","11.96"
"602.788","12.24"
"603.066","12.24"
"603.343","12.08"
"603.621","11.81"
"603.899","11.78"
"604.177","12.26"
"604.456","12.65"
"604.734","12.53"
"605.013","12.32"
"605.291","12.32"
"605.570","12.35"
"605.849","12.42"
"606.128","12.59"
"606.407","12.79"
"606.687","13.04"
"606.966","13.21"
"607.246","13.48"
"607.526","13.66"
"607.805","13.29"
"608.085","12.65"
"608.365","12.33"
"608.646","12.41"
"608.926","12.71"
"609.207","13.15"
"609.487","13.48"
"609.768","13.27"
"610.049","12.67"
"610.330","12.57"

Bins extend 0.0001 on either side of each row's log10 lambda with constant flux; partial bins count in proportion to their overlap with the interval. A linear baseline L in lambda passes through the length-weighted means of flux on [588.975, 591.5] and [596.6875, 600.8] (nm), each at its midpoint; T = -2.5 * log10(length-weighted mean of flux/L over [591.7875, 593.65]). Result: -0.18 mag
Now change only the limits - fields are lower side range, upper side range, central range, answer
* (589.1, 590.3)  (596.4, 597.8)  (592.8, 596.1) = -0.183 mag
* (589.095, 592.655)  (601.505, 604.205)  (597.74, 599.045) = -0.018 mag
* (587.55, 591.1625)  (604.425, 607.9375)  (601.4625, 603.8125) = -0.015 mag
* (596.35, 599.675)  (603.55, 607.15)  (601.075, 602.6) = 0.023 mag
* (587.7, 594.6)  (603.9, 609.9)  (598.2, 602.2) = -0.020 mag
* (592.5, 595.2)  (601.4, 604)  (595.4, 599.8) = 0.039 mag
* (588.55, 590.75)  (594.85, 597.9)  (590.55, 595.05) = -0.222 mag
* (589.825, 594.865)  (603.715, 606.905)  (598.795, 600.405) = -0.028 mag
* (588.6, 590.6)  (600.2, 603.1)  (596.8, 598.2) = -0.070 mag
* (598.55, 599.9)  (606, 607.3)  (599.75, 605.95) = 0.038 mag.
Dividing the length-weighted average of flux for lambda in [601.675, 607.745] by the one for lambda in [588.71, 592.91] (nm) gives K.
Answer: 1.58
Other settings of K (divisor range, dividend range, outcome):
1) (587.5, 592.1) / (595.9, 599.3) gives 1.35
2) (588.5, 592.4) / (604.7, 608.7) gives 1.69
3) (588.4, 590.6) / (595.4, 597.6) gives 1.60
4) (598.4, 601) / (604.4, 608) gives 1.15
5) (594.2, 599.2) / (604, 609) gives 1.26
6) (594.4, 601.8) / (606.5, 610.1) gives 1.25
